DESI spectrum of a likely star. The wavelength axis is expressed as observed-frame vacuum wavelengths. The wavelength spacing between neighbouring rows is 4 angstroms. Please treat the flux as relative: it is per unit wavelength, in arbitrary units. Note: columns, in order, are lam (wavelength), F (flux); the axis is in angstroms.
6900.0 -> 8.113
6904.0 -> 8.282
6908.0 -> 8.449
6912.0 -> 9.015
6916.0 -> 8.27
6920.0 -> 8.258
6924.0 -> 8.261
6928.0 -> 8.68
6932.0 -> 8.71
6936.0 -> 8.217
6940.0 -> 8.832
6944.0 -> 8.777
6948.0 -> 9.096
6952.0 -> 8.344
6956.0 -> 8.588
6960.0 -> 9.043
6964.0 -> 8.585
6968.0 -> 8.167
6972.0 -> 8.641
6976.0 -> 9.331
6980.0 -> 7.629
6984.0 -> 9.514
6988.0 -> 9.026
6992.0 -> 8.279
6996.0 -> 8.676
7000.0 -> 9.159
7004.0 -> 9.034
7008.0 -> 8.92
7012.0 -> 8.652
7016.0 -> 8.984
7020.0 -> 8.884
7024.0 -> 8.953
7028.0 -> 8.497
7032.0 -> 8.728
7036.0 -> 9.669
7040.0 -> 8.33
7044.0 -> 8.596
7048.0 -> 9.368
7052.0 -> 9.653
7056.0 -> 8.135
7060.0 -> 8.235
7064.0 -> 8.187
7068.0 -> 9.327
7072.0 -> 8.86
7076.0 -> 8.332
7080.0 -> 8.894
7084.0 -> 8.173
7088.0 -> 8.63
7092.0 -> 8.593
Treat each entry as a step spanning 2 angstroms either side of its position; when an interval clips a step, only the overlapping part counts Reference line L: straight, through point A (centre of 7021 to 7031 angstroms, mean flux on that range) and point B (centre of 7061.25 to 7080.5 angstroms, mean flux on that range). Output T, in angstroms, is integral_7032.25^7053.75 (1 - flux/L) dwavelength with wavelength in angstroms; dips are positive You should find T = -0.9 angstroms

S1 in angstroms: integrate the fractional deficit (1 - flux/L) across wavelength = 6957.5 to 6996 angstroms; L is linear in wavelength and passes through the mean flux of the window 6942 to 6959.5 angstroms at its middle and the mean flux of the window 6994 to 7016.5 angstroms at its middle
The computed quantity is 0.5 angstroms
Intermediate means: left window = 8.73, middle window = 8.69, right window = 8.9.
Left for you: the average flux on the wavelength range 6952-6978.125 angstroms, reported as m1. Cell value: 8.69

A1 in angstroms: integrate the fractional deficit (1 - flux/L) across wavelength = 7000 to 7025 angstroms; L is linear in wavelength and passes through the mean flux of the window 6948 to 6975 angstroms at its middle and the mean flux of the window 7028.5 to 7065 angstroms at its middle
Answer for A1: -0.6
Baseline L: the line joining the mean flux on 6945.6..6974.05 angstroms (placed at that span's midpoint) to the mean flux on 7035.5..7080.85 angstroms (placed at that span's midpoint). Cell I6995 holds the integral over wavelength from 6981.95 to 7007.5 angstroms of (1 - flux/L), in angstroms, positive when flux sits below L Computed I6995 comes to -0.8 angstroms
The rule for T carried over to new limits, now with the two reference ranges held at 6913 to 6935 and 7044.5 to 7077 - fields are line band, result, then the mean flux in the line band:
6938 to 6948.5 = -0.5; 8.87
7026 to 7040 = -0.3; 8.87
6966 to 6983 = 0.1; 8.51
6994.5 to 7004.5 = -0.4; 8.96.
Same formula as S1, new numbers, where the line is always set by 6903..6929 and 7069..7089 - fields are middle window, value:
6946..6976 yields -0.6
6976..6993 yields -0.4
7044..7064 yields -0.4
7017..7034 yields -0.4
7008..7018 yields -0.3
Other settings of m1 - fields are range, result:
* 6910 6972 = 8.59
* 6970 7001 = 8.77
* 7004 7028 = 8.86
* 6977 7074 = 8.81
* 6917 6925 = 8.26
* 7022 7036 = 8.86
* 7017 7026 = 8.93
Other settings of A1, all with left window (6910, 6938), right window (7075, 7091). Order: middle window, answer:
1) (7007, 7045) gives -1.4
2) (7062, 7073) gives -0.3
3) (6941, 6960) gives -0.6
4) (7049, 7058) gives -0.5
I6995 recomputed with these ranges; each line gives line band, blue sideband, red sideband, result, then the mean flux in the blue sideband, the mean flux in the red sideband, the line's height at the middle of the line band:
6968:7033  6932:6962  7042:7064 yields -0.50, 8.7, 8.74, 8.72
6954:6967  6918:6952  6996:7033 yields -0.03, 8.59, 8.86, 8.68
